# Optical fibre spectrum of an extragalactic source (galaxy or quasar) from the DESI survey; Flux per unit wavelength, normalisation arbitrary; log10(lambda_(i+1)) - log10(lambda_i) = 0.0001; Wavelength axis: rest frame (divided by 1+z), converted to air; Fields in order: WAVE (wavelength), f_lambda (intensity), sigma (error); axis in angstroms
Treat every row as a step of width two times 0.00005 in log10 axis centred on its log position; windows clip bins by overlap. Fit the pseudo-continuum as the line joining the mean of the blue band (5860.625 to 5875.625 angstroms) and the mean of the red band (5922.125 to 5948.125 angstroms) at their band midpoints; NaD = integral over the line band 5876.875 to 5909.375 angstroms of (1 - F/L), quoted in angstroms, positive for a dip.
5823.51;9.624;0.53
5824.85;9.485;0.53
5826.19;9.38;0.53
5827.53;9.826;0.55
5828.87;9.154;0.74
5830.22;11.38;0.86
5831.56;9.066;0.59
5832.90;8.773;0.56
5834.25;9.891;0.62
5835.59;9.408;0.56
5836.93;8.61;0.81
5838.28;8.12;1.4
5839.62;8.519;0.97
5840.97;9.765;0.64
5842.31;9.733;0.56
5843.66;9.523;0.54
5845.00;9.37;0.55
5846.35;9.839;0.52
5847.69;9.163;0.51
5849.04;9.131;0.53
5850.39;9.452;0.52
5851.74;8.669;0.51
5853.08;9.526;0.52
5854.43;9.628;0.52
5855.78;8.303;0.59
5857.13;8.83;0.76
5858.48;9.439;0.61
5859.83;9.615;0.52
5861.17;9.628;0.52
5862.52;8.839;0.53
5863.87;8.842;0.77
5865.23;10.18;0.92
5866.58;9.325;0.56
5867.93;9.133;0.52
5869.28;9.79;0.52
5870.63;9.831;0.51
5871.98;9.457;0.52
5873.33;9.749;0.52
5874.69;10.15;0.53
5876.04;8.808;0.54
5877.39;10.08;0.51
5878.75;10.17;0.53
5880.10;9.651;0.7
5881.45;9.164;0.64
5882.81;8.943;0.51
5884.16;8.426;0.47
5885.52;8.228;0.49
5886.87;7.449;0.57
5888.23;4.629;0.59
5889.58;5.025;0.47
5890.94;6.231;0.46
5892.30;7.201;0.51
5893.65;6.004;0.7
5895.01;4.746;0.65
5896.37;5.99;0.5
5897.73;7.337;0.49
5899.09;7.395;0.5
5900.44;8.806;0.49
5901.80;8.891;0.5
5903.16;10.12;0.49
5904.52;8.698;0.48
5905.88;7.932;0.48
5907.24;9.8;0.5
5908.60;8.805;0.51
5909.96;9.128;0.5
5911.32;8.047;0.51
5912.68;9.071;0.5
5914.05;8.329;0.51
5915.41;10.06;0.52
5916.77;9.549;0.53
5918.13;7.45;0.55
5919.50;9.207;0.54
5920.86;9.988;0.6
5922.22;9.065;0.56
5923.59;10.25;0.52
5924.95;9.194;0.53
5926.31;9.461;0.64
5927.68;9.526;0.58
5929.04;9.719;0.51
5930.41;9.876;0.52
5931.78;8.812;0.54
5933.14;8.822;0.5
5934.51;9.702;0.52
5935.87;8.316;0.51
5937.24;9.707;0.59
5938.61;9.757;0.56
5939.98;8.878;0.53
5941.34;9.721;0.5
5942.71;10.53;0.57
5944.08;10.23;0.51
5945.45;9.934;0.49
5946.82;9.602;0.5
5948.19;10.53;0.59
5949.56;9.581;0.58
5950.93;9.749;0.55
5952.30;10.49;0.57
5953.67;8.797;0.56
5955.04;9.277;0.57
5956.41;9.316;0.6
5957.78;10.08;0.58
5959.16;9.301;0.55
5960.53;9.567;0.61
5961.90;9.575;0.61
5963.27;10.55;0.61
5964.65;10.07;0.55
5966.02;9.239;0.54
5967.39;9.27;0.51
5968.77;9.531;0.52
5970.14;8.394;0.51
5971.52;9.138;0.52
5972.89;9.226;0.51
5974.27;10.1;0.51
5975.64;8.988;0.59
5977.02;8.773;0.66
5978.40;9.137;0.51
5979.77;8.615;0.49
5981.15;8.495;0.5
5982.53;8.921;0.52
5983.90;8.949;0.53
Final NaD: 5.6 angstroms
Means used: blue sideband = 9.52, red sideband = 9.56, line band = 7.9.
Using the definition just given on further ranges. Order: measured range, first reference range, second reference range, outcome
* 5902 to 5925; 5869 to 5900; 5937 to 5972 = -1.08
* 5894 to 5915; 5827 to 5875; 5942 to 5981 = 2.79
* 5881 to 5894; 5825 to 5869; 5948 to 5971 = 3.16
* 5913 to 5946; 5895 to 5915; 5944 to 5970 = -1.62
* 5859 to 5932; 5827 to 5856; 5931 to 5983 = 5.28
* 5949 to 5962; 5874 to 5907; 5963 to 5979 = -0.73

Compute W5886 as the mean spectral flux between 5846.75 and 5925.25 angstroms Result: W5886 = 8.7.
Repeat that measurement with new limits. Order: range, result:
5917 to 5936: 9.28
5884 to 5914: 7.63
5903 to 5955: 9.37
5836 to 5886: 9.29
